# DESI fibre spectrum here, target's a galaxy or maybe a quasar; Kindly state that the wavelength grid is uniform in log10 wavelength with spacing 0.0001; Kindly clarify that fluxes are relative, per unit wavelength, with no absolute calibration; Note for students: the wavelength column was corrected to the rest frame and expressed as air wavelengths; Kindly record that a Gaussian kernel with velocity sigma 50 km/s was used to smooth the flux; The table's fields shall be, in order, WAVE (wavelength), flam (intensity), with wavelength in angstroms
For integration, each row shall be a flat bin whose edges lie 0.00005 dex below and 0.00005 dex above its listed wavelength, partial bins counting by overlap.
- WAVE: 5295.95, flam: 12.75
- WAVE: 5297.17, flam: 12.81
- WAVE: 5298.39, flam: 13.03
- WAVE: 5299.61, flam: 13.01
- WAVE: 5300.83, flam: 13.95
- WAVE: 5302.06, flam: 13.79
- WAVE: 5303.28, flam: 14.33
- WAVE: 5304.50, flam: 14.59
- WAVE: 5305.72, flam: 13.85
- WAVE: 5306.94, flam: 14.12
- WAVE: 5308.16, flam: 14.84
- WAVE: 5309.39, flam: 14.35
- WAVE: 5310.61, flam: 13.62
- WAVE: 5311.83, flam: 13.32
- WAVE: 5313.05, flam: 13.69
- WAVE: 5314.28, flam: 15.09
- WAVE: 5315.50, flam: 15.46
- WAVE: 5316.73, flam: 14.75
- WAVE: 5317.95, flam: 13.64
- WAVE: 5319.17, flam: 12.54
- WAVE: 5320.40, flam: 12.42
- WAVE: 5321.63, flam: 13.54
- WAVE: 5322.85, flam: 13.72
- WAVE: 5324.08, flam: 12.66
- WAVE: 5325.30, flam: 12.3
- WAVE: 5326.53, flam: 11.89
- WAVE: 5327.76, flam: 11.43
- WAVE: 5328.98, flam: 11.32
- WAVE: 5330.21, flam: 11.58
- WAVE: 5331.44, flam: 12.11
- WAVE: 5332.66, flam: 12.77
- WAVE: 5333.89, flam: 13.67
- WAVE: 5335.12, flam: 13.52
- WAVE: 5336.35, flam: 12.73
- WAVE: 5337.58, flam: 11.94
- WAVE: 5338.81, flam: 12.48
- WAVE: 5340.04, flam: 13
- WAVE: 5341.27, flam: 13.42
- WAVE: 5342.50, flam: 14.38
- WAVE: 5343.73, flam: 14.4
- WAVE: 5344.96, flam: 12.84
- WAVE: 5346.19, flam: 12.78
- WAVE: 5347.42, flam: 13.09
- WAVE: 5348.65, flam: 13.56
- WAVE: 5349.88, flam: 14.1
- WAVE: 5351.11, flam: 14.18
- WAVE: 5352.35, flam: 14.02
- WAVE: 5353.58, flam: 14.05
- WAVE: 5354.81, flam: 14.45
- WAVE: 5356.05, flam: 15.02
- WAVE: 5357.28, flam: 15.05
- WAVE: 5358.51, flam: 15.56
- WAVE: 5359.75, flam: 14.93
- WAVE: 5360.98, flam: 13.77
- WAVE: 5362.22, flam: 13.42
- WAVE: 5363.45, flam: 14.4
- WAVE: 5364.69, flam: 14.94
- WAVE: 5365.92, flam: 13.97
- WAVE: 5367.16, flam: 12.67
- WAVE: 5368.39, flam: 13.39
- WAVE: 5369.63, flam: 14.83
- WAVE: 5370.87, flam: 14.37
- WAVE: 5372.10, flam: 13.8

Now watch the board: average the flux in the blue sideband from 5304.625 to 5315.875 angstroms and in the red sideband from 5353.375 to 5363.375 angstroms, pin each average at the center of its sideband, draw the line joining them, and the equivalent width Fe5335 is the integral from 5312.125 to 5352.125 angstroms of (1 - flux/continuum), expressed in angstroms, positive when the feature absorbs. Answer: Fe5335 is 3.4 angstroms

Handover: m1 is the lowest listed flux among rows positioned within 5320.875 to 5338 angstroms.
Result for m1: 11.32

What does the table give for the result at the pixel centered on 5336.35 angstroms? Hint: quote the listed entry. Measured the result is 12.73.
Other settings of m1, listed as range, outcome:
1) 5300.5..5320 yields 12.54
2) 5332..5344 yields 11.94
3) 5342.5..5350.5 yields 12.78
